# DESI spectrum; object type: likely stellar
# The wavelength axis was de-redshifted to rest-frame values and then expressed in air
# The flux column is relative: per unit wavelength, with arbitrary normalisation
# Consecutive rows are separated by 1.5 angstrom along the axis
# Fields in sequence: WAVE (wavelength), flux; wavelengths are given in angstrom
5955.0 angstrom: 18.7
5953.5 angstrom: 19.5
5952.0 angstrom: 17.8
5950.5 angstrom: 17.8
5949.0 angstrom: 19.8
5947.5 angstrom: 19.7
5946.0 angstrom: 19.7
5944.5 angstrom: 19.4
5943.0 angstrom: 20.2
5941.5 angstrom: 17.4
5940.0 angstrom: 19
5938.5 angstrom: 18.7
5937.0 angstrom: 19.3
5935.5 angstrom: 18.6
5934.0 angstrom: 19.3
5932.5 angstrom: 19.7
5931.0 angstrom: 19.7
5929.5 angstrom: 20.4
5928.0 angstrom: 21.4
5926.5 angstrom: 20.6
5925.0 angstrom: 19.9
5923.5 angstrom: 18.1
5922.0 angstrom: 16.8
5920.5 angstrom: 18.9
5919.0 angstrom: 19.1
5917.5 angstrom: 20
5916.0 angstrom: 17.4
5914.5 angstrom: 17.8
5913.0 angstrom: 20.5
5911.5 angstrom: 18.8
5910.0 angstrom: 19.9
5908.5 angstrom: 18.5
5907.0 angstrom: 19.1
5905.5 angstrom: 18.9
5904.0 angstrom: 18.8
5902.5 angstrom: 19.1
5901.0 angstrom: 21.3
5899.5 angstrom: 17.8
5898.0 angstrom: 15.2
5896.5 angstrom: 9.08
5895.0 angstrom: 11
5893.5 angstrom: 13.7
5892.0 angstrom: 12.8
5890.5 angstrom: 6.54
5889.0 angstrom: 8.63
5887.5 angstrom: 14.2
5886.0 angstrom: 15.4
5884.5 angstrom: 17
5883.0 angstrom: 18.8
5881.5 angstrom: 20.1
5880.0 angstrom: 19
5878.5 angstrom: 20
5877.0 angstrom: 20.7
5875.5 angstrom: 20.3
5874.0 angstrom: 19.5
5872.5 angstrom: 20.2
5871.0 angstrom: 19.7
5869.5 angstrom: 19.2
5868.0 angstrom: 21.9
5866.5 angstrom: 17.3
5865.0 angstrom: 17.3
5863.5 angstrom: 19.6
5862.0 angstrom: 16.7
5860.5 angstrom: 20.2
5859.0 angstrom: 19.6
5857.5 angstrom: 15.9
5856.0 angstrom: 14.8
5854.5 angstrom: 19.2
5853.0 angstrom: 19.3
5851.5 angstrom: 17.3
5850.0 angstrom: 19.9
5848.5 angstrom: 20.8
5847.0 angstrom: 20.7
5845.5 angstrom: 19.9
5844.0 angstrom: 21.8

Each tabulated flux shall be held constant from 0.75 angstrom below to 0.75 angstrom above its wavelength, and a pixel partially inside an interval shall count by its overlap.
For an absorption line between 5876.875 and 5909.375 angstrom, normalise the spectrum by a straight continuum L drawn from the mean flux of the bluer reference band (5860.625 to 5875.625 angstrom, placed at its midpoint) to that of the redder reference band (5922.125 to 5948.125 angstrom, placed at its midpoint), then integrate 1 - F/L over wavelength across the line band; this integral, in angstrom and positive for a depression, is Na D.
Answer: 5.3 angstrom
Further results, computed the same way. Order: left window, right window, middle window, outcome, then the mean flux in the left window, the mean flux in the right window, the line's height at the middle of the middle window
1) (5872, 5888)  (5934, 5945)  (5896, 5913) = 0.6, 18.7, 19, 18.8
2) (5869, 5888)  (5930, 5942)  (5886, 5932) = 4.4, 18.8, 19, 18.9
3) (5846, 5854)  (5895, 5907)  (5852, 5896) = 3.0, 19.6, 16.9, 18.3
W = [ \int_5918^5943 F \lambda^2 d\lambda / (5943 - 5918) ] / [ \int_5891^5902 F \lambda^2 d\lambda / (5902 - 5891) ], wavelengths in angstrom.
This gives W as 1.4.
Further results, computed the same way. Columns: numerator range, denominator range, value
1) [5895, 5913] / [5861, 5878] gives 0.93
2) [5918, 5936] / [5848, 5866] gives 1.08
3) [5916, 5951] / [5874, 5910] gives 1.18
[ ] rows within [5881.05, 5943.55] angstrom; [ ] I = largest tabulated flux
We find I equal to 21.4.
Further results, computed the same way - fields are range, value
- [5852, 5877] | 21.9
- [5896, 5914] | 21.3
